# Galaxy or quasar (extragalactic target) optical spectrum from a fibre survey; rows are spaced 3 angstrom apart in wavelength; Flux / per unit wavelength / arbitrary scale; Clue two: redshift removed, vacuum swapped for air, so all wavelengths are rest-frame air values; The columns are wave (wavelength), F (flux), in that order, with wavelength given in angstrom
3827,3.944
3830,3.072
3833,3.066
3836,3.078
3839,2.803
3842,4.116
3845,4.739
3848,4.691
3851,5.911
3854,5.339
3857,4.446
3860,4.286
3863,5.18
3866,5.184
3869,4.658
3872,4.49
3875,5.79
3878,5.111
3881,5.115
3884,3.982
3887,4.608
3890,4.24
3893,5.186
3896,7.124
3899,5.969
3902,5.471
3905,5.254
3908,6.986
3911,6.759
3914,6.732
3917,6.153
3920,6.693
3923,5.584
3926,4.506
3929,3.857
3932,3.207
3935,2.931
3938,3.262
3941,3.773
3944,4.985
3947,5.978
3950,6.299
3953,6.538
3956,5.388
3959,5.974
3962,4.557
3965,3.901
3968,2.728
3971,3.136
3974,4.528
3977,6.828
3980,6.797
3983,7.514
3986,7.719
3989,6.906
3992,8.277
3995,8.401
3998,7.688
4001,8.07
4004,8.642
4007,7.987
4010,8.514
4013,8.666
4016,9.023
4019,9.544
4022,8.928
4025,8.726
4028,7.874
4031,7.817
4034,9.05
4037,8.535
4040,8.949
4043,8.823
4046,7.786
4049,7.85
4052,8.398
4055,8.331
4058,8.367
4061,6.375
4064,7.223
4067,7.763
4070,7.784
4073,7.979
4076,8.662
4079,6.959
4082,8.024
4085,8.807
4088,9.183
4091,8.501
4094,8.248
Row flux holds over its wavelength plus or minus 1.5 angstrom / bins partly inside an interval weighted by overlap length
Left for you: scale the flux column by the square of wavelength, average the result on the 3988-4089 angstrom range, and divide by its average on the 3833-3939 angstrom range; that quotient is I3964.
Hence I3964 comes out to 1.8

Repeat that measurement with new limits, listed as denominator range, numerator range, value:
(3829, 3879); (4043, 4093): 2.00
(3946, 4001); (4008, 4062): 1.42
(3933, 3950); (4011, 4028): 2.12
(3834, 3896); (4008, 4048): 1.99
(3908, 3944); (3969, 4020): 1.57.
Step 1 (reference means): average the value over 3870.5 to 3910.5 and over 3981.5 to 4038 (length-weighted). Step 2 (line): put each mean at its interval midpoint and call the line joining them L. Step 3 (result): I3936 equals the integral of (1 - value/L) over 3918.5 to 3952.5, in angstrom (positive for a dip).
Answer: 9.3 angstrom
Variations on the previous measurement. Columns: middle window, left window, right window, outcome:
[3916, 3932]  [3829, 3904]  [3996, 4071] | 2.1 angstrom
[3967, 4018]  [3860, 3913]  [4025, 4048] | 2.4 angstrom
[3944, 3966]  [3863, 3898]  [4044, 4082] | 2.3 angstrom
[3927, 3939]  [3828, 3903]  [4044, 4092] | 5.0 angstrom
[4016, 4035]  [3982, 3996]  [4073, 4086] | -1.9 angstrom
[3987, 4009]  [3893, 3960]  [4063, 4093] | -4.3 angstrom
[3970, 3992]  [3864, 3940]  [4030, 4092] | 0.8 angstrom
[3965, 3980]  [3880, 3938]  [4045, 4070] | 4.3 angstrom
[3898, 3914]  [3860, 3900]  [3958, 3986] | -3.2 angstrom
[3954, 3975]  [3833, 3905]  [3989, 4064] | 7.7 angstrom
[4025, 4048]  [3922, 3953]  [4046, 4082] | -4.3 angstrom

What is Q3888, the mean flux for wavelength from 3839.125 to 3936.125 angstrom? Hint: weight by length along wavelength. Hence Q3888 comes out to 5.11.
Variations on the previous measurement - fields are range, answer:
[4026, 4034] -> 8.13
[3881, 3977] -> 5.07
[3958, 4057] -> 7.48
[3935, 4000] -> 5.72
